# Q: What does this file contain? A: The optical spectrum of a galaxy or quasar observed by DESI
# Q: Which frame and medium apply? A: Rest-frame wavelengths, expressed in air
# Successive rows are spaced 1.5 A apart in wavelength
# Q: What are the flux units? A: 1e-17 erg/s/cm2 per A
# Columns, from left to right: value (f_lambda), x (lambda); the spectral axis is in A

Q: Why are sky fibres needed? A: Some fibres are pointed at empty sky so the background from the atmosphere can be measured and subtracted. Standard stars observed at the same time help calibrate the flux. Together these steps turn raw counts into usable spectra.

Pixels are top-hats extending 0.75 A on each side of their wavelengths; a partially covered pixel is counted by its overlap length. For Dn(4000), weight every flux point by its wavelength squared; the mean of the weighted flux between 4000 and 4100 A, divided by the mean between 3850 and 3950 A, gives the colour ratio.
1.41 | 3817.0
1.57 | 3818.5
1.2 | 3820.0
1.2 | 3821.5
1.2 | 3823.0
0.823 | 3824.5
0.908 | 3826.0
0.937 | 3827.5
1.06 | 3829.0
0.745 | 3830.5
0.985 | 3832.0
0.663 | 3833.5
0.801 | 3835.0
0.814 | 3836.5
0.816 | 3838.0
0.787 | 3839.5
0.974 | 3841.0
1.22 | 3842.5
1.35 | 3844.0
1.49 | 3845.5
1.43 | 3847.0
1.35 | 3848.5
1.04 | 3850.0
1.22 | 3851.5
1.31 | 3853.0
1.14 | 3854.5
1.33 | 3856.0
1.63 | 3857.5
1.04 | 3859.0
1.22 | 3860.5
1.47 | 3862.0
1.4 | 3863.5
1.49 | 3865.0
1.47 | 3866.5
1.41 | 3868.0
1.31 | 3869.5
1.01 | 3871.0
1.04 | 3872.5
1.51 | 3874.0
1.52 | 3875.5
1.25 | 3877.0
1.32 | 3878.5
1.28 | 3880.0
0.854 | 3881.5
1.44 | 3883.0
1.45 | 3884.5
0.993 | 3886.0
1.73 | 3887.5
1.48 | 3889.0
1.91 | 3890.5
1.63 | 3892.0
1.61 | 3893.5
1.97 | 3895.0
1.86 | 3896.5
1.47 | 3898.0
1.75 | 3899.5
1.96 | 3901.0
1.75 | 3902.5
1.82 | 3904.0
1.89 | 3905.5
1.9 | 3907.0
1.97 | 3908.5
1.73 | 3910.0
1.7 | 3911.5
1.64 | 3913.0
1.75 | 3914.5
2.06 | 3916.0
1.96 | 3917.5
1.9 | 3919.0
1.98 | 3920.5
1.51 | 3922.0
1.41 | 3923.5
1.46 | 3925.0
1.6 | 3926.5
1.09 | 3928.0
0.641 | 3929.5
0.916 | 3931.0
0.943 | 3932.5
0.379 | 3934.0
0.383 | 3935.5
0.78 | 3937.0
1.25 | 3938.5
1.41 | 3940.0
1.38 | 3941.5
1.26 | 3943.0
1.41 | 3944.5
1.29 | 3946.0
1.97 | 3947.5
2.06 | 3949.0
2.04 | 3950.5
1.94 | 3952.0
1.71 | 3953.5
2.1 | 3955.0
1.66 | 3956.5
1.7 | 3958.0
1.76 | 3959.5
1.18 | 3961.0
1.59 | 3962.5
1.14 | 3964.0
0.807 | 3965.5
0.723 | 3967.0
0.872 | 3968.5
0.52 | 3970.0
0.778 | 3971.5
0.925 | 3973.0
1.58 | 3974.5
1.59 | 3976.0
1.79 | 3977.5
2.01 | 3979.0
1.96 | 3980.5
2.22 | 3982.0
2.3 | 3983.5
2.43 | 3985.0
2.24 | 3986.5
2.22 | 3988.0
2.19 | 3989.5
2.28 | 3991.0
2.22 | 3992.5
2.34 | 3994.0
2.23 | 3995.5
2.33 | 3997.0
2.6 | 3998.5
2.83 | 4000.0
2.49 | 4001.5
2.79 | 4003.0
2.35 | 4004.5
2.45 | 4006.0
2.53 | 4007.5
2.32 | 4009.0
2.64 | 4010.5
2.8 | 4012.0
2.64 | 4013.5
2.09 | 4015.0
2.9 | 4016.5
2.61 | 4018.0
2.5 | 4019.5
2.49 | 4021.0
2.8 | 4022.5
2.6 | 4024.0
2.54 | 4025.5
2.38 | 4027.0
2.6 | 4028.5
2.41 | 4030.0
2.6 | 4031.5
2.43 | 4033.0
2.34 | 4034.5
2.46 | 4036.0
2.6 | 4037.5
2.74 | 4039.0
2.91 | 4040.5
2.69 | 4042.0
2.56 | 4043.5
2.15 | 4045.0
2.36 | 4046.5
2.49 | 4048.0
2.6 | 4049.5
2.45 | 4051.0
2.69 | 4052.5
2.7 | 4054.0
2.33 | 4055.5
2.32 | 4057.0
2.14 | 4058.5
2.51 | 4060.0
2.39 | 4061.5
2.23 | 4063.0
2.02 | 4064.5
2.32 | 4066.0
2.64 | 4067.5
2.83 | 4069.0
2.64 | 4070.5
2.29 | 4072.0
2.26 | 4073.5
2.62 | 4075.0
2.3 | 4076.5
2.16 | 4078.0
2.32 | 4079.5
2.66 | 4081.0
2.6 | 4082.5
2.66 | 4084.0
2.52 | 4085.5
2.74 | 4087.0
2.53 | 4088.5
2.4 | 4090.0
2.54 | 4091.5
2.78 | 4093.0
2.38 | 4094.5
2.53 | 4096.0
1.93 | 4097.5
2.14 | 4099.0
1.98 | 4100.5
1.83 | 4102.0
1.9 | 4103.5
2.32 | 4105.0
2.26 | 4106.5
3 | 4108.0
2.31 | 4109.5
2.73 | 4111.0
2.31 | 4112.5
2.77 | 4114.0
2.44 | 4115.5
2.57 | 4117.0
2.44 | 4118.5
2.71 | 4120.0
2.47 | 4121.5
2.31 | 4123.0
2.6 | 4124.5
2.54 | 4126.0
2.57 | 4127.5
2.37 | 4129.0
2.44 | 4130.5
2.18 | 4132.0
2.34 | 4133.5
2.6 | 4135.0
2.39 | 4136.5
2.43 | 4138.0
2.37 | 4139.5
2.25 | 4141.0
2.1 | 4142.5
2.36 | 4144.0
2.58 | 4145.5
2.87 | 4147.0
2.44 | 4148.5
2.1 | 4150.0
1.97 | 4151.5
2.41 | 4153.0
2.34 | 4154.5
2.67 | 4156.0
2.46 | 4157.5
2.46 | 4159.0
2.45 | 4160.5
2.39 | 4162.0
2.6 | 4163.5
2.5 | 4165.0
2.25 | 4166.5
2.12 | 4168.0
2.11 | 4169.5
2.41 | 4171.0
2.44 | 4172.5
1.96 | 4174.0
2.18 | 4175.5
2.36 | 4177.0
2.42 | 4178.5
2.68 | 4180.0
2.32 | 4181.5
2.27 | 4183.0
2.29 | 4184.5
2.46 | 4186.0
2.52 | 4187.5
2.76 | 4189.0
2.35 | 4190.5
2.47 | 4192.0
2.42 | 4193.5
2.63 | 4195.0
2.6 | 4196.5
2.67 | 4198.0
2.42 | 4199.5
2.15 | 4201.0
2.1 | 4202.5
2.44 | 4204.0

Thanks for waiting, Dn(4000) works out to 1.9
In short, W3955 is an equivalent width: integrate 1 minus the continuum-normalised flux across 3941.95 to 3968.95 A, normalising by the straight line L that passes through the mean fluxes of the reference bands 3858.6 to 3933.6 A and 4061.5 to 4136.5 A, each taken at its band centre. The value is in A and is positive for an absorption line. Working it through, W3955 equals 3.9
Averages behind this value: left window 1.51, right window 2.43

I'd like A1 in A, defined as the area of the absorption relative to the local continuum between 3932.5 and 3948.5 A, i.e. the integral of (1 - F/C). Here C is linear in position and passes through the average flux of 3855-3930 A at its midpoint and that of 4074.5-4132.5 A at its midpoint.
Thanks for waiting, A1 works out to 5.4 A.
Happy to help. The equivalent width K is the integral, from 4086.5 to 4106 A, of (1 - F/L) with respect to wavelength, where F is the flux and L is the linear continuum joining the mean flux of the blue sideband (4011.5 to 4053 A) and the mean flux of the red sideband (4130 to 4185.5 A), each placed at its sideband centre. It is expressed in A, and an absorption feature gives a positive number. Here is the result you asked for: 1.2 A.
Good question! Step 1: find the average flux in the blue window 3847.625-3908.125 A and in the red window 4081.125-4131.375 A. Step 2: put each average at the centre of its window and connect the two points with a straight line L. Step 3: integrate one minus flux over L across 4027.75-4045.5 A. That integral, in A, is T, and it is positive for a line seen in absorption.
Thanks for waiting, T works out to -3.3 A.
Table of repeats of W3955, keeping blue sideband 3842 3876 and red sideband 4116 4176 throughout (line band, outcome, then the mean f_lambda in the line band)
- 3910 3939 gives 3.9 A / 1.35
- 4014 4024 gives -3.4 A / 2.57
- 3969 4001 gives -3.1 A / 1.98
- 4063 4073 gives -1.6 A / 2.43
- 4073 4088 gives -2.4 A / 2.49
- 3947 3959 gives -1.6 A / 1.89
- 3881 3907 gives -3.3 A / 1.64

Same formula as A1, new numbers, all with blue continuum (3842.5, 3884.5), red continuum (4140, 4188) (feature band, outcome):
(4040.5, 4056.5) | -4.6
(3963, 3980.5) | 5.1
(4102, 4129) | -3.3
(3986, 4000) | -4.4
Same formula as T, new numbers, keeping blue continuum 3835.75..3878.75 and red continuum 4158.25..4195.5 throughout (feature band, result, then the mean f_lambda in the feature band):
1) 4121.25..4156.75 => -2.33 A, 2.4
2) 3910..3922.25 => -2.99 A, 1.82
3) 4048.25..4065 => -3.80 A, 2.41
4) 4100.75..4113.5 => -1.09 A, 2.33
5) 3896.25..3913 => -4.35 A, 1.79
